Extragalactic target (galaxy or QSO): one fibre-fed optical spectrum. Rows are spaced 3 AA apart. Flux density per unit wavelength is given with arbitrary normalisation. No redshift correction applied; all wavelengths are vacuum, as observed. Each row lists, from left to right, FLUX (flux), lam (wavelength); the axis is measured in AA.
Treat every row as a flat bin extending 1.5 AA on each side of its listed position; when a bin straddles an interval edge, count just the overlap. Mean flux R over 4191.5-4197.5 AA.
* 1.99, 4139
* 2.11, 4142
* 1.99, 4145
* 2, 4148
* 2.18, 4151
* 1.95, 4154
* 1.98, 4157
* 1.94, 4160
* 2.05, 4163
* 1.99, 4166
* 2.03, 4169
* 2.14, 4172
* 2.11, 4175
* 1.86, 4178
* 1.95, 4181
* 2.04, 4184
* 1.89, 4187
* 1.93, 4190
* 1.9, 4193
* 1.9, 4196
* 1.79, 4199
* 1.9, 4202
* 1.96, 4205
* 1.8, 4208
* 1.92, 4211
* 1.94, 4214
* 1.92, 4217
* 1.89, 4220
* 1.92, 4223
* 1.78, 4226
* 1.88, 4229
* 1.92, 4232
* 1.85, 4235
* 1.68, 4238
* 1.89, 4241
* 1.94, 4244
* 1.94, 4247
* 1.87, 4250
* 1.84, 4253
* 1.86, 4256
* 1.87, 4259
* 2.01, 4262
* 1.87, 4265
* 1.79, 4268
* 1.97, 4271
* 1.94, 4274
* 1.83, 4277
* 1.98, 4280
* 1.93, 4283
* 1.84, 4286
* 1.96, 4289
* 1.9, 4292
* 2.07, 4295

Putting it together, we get 1.9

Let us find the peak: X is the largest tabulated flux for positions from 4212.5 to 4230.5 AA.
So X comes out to 1.94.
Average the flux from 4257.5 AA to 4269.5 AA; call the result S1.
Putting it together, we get 1.89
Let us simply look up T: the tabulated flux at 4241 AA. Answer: 1.89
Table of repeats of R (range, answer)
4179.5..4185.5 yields 1.99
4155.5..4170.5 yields 2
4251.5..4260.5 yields 1.86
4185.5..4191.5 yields 1.91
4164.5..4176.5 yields 2.07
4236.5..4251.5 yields 1.86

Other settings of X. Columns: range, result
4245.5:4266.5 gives 2.01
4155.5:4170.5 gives 2.05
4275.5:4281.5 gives 1.98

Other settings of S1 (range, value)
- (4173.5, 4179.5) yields 1.99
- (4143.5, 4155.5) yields 2.03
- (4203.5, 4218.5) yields 1.91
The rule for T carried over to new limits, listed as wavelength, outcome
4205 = 1.96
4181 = 1.95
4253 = 1.84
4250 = 1.87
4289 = 1.96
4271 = 1.97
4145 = 1.99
